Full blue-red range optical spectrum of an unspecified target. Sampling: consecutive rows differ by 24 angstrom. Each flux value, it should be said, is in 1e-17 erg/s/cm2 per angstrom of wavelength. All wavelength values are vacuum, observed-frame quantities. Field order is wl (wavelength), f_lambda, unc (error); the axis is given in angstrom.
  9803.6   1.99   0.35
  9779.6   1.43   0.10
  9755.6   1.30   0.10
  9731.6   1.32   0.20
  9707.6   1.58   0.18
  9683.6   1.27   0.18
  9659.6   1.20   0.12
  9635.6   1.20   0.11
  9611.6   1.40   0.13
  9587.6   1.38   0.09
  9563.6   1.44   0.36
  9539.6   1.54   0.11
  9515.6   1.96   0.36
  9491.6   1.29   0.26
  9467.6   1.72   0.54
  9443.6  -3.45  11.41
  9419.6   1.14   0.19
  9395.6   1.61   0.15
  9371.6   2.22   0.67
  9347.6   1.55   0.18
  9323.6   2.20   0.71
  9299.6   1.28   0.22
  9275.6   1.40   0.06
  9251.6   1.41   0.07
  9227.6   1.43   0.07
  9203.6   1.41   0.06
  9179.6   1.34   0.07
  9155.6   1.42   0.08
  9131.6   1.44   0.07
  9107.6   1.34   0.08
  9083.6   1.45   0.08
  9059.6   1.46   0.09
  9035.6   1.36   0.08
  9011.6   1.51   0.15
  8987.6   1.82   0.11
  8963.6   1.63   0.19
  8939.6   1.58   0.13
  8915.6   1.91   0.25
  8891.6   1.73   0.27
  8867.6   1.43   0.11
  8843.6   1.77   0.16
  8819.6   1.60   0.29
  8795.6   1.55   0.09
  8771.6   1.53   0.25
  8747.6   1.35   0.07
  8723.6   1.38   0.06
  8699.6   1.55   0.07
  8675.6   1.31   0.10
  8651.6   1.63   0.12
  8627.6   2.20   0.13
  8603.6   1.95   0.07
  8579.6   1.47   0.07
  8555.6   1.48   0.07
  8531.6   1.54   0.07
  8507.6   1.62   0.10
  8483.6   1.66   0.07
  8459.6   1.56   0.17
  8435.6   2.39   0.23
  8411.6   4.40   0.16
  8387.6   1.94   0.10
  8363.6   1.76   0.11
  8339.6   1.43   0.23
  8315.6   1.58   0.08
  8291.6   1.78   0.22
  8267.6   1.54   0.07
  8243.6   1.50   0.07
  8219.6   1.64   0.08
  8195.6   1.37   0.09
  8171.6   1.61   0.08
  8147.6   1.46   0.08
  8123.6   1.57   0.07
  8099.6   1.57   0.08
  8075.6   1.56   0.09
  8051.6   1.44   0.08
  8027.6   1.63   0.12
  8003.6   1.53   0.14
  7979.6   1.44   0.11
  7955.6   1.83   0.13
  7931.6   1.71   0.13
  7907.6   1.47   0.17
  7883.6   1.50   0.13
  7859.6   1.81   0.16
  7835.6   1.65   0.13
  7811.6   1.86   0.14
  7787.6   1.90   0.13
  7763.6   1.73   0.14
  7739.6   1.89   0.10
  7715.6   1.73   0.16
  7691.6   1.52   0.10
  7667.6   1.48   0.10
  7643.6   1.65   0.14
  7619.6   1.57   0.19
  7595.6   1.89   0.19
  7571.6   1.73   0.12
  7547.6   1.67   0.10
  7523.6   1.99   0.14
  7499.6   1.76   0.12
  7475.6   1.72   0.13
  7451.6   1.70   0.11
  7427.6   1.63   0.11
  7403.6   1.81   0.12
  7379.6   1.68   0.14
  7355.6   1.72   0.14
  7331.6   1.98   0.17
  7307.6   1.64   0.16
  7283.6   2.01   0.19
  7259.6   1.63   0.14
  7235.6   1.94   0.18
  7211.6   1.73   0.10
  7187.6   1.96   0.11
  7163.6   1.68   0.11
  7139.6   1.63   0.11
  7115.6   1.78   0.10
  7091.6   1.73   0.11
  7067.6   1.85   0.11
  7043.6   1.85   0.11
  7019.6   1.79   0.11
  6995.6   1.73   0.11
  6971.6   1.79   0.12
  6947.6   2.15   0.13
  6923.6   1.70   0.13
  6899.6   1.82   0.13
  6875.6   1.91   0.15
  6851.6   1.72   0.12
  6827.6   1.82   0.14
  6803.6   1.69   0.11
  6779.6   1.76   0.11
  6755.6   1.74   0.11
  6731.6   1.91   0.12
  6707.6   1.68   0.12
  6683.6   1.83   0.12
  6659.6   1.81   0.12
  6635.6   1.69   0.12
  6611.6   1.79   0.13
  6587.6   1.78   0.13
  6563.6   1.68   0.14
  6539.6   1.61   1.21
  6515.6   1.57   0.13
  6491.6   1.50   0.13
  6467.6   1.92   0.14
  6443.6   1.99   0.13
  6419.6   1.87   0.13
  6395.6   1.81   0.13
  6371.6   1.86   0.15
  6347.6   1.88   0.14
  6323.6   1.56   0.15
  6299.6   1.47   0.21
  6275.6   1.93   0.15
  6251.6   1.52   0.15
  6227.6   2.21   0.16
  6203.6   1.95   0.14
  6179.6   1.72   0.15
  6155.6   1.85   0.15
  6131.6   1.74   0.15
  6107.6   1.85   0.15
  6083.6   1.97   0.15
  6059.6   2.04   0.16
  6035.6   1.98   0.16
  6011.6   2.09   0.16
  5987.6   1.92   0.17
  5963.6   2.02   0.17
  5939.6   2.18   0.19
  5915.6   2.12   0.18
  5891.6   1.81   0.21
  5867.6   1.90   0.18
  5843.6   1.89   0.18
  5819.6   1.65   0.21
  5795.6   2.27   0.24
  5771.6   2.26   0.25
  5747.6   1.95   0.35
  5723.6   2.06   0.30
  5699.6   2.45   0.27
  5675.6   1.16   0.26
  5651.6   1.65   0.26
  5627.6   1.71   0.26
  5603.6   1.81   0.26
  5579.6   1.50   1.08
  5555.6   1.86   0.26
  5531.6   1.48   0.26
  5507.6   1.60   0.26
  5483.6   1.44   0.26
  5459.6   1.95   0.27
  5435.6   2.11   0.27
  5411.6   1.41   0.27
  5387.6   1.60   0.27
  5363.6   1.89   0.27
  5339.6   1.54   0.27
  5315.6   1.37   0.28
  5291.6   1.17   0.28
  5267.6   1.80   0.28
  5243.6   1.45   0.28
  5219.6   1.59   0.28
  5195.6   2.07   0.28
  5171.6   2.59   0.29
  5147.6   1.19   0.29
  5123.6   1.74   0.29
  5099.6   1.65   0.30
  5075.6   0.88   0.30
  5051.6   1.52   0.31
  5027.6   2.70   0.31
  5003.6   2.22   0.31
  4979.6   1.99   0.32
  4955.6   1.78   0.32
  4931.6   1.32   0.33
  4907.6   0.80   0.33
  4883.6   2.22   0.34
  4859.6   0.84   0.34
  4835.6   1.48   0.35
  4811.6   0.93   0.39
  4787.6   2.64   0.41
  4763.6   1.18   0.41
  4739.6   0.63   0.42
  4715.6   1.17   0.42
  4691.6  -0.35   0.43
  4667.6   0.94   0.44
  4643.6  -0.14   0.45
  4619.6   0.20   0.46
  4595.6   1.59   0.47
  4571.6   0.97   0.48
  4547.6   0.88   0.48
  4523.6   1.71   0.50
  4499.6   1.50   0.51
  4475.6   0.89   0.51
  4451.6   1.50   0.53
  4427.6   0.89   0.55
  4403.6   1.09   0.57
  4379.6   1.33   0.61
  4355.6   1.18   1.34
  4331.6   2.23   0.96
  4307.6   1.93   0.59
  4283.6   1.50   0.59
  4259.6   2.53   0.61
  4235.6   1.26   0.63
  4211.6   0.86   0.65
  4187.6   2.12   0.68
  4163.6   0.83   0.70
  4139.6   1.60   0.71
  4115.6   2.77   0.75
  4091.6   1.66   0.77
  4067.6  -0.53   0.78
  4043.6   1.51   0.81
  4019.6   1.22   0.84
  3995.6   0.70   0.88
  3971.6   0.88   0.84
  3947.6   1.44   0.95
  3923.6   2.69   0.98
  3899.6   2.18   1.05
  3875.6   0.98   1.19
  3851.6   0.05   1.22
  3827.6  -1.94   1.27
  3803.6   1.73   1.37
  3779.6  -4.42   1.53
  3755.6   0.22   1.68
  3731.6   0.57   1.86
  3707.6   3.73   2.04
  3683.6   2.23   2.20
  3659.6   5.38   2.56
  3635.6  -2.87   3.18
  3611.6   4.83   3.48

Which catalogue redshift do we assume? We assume 0.28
